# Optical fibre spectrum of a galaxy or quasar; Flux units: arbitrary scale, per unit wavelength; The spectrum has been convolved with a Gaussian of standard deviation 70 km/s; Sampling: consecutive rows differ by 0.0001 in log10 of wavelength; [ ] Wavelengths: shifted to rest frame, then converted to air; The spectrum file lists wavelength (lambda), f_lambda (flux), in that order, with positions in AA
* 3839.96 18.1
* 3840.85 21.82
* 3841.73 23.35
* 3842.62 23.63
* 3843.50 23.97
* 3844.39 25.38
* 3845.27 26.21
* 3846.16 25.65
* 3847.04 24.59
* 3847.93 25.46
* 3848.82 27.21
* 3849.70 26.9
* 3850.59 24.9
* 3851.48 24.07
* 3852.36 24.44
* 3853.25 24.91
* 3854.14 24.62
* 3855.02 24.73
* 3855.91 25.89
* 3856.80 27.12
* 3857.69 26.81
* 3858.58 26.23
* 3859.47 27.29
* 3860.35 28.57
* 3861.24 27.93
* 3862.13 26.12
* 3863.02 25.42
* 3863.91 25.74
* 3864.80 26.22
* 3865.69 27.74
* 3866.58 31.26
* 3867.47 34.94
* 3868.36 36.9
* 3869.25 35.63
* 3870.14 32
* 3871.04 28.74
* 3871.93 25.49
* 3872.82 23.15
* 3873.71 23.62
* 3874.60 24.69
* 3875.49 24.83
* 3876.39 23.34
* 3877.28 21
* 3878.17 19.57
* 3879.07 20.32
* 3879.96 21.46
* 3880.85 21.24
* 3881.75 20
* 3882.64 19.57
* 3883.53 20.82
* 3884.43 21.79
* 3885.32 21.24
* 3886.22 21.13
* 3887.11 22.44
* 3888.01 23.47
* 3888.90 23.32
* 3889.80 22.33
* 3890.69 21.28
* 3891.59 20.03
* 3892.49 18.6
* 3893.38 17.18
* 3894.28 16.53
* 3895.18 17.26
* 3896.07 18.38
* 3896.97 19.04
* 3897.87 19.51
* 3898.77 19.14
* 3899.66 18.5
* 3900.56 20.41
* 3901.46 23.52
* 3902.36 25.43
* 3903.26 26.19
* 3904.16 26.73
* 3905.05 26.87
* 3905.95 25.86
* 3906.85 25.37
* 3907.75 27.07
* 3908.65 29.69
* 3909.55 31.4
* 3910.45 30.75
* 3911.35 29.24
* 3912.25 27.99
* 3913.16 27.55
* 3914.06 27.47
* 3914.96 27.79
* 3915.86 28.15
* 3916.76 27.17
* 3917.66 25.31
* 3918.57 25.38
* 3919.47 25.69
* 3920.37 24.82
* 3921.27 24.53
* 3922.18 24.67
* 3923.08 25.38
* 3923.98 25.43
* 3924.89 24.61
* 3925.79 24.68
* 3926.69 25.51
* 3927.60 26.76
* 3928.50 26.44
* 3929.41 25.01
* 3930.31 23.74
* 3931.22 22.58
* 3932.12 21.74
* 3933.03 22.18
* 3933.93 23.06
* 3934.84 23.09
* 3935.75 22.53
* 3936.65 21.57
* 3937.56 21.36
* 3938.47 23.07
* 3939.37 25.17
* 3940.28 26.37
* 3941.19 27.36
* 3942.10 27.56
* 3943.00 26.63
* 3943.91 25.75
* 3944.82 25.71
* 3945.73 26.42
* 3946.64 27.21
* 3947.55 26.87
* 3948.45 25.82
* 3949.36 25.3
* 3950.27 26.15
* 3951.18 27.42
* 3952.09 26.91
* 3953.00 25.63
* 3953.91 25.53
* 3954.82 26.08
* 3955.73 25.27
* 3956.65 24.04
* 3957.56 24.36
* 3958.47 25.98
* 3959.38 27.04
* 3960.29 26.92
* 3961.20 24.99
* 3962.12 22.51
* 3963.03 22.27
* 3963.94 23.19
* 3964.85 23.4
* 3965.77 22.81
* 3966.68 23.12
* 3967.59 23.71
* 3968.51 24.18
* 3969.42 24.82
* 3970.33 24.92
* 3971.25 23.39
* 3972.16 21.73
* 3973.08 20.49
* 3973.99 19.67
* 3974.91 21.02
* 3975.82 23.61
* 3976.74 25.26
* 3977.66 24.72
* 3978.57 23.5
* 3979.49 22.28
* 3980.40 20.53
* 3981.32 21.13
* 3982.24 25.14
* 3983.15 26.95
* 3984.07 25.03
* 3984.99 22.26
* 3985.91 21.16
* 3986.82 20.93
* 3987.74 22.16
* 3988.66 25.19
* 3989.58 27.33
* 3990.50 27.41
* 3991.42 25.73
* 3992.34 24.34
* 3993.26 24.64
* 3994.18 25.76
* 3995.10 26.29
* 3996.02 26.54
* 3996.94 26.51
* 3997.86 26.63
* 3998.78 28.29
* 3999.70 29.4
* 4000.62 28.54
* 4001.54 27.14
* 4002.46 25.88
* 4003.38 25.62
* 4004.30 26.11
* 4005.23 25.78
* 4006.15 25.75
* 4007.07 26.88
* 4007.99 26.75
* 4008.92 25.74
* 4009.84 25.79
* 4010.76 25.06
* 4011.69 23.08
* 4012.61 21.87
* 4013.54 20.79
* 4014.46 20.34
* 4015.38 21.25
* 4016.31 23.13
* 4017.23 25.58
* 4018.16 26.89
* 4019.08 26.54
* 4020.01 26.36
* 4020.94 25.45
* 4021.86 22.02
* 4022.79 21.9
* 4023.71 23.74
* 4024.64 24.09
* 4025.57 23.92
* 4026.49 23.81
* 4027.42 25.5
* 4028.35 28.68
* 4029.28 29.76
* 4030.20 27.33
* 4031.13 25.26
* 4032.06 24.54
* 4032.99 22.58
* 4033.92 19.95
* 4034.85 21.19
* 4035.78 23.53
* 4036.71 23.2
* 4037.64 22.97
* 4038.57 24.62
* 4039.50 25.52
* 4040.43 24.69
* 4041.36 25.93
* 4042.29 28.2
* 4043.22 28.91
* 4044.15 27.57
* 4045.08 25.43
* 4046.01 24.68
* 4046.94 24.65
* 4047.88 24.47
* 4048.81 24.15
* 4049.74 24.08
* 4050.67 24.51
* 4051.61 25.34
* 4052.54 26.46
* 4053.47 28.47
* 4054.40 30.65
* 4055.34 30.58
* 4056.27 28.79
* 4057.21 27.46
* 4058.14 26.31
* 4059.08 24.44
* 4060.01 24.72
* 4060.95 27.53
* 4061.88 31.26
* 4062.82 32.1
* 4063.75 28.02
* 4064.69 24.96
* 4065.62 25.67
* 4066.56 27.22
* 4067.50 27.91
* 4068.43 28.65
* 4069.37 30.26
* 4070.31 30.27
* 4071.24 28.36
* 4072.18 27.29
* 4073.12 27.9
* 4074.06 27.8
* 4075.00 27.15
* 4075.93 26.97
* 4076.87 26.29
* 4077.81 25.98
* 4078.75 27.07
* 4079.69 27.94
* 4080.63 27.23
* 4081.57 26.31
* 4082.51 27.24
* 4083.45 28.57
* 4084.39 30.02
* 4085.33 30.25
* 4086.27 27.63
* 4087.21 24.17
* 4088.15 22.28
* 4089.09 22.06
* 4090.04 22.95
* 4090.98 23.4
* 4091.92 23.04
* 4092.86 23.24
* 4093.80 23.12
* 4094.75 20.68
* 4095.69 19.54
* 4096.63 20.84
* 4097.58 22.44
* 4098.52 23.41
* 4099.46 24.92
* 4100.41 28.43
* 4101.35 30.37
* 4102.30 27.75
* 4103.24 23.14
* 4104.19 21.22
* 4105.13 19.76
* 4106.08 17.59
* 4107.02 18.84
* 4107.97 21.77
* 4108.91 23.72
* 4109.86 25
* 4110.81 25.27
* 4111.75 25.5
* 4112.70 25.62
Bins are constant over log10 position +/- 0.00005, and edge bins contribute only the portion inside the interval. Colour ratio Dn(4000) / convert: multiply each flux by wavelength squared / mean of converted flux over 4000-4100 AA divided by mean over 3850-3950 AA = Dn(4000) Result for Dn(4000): 1.1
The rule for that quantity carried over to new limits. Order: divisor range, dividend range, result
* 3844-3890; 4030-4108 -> 1.12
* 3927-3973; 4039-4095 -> 1.14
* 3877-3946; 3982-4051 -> 1.11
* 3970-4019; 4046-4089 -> 1.15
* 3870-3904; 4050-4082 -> 1.39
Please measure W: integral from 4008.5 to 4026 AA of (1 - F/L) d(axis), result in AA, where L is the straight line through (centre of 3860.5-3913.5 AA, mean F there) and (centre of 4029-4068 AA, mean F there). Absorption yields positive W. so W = 1.3 AA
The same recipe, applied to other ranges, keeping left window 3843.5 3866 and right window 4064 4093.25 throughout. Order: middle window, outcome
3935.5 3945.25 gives 0.5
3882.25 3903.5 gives 4.4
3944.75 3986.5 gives 3.3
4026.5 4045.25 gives 0.9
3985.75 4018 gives 1.5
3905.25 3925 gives -0.6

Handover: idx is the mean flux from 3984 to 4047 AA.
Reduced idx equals 25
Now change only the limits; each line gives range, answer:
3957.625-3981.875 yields 23.4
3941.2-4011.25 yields 25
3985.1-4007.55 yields 25.8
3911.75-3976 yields 24.8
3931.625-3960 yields 25.1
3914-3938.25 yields 24.6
